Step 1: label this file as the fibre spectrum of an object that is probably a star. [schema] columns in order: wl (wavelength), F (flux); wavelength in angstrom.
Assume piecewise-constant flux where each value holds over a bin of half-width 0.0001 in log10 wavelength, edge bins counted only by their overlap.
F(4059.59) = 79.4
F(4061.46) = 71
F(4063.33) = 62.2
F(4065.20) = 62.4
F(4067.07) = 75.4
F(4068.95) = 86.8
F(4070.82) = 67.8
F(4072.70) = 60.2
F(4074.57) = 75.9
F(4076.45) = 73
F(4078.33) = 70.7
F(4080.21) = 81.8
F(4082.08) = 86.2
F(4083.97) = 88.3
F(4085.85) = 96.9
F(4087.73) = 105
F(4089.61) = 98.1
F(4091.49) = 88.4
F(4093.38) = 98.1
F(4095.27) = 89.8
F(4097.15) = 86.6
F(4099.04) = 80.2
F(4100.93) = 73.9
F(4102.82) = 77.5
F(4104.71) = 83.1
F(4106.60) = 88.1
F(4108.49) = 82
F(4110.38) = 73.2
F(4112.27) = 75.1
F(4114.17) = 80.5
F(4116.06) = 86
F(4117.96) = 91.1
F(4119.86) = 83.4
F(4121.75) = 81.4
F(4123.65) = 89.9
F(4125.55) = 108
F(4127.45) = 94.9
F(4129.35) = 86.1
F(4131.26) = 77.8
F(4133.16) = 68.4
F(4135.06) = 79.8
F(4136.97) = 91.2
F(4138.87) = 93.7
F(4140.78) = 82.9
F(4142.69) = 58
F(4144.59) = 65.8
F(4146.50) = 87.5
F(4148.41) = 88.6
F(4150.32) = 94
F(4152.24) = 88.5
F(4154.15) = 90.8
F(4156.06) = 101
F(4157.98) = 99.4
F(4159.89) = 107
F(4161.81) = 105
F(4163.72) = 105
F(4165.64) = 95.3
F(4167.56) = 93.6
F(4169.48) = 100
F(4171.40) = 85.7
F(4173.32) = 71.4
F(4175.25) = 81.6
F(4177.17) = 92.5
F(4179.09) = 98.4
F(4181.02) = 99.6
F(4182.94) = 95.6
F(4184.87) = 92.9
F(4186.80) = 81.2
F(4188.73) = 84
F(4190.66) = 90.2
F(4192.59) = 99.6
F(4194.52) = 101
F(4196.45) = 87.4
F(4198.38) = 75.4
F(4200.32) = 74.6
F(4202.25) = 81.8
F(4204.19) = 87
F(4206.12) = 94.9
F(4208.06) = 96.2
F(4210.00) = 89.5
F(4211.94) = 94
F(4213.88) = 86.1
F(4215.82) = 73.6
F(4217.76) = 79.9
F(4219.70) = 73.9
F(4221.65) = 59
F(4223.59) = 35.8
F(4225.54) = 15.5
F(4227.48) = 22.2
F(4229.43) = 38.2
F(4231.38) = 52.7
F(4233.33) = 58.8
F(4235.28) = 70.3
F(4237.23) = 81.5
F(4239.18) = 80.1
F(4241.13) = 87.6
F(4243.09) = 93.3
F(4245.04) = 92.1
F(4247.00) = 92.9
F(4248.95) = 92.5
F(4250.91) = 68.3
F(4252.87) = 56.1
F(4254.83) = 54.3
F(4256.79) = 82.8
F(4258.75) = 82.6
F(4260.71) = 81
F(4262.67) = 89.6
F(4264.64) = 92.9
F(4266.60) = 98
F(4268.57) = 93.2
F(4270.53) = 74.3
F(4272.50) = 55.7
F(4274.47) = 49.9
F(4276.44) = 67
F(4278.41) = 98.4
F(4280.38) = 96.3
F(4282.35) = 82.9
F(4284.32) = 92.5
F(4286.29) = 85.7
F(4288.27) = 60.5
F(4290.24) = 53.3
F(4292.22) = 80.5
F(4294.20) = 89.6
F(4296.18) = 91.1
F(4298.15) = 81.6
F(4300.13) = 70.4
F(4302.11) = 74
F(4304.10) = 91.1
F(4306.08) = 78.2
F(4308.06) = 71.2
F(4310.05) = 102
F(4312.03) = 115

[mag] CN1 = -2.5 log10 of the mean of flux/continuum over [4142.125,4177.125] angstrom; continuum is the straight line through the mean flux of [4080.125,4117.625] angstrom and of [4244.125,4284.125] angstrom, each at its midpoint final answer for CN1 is -0.08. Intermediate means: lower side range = 86.1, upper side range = 80.3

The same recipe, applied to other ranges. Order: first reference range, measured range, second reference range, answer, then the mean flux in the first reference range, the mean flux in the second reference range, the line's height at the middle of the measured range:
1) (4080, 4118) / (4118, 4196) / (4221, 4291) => -0.11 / 86.1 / 72.1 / 80.9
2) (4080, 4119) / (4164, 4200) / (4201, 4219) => -0.05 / 86.3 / 86.6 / 86.5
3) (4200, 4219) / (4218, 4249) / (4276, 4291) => 0.28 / 86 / 80.5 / 84.2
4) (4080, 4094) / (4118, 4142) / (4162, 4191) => 0.07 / 93.3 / 91.5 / 92.5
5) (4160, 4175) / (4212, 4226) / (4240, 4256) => 0.30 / 93.8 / 79.6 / 84.8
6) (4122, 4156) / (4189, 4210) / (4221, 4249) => -0.23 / 85.4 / 64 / 71.9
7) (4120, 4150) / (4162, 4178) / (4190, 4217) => -0.07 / 83.8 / 87.9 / 85.9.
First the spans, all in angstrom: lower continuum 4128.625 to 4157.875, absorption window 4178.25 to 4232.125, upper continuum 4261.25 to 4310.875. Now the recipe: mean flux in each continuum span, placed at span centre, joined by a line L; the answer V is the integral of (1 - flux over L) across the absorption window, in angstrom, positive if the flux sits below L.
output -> 3.6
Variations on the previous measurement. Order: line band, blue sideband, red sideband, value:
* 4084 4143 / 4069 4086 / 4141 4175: -2.05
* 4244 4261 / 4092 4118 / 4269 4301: 0.05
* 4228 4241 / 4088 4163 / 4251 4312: 2.86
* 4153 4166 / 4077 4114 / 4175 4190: -1.59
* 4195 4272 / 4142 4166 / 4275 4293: 7.63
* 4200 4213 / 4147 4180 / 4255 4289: -0.04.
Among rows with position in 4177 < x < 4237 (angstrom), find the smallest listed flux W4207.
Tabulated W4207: 15.5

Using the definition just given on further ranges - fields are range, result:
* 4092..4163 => 58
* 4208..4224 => 35.8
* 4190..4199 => 75.4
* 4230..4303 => 49.9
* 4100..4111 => 73.2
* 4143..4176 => 65.8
